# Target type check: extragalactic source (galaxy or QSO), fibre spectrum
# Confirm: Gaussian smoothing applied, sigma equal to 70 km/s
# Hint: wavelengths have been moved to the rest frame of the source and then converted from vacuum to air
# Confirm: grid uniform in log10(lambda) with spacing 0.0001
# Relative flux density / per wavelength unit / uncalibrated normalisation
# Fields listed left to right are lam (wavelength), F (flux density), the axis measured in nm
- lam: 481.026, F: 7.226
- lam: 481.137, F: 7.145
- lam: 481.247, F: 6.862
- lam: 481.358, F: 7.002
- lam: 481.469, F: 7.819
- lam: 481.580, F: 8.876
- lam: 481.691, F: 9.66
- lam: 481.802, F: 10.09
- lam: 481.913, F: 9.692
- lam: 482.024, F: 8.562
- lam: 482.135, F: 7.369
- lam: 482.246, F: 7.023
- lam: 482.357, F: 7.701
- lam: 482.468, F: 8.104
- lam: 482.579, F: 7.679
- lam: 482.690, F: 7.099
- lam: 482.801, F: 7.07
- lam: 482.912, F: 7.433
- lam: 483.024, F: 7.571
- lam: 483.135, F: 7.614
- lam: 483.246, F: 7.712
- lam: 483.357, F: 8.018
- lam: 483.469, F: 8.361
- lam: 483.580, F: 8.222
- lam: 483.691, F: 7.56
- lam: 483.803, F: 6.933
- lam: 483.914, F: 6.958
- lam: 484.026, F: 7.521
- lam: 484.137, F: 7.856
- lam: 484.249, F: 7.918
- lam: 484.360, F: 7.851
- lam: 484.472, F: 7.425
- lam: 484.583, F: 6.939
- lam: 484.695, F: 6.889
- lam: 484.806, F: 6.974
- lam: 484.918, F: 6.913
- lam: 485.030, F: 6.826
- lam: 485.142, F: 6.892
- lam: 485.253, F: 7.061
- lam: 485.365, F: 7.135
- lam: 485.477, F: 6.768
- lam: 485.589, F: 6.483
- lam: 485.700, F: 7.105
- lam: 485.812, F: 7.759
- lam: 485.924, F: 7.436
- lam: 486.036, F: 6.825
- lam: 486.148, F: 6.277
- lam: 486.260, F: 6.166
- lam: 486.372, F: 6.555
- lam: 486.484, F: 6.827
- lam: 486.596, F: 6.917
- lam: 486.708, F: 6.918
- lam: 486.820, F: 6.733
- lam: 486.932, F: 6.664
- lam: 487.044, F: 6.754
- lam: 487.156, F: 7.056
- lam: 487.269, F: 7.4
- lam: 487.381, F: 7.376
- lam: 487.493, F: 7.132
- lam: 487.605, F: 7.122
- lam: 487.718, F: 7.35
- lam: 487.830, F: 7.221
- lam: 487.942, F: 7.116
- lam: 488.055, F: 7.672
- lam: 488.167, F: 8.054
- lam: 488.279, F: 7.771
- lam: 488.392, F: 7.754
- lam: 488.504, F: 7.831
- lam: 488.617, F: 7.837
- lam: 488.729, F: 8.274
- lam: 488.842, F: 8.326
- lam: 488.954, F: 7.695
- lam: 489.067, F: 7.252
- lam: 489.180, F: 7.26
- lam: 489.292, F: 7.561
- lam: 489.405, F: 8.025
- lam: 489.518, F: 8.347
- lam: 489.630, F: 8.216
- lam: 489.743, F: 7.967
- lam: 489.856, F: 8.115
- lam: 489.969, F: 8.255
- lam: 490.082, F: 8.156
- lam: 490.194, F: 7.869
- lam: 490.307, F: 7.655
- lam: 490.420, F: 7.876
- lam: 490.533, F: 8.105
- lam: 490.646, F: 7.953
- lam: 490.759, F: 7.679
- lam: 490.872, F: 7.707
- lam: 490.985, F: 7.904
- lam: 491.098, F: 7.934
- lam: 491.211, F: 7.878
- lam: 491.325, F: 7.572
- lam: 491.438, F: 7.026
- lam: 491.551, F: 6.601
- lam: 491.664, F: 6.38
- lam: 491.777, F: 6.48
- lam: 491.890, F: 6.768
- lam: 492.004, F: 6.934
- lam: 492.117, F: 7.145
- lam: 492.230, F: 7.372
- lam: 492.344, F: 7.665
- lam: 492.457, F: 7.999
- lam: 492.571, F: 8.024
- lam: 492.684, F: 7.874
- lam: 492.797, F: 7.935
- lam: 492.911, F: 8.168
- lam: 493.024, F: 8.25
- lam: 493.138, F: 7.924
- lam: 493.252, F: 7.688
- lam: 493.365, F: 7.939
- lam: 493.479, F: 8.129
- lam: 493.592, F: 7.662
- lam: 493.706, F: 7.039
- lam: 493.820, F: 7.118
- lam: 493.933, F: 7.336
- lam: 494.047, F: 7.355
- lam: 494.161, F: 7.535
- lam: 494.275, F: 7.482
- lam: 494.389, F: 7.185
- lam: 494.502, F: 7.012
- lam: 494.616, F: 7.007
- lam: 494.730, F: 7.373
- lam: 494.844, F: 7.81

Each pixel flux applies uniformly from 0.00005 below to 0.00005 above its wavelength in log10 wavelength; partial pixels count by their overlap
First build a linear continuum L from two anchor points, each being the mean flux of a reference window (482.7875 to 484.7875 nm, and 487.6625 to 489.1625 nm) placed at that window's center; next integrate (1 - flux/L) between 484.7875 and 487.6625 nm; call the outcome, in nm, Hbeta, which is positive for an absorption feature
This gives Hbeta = 0.26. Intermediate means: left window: 7.55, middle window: 6.92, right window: 7.69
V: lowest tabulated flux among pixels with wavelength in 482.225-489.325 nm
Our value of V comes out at 6.166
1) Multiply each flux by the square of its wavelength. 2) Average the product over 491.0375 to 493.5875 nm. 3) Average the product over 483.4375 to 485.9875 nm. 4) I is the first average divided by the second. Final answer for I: 1.1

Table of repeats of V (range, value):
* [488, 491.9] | 6.38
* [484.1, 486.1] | 6.483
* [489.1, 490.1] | 7.26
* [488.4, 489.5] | 7.252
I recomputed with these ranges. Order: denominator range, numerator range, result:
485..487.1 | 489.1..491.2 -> 1.18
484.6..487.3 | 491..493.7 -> 1.12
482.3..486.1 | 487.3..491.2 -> 1.08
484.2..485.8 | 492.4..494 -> 1.13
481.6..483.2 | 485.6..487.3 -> 0.87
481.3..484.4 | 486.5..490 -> 0.98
